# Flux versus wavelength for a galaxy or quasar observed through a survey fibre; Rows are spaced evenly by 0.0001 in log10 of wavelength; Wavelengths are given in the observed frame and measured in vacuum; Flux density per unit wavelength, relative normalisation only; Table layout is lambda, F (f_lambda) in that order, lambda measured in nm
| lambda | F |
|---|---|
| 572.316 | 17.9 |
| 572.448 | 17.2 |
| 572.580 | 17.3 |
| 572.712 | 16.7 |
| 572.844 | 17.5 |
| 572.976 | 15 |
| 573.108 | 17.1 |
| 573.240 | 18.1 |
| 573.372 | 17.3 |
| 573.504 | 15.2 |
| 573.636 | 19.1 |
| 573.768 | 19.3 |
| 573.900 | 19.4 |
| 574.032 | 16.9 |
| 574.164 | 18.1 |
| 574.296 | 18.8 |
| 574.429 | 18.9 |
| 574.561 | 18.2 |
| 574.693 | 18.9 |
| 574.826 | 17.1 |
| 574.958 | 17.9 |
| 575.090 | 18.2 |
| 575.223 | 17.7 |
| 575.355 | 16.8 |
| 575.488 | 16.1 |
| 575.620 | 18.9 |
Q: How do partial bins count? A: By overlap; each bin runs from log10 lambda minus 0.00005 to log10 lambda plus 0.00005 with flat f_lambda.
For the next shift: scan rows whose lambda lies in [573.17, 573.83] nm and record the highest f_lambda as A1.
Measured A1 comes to 19.3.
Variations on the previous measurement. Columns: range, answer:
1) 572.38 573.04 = 17.5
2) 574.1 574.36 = 18.8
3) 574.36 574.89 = 18.9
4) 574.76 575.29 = 18.2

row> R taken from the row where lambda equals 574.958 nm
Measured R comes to 17.9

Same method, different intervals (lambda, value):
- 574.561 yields 18.2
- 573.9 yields 19.4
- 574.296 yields 18.8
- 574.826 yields 17.1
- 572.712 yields 16.7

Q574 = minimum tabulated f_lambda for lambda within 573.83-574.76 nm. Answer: 16.9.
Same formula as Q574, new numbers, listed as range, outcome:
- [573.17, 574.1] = 15.2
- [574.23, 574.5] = 18.8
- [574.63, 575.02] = 17.1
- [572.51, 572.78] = 16.7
